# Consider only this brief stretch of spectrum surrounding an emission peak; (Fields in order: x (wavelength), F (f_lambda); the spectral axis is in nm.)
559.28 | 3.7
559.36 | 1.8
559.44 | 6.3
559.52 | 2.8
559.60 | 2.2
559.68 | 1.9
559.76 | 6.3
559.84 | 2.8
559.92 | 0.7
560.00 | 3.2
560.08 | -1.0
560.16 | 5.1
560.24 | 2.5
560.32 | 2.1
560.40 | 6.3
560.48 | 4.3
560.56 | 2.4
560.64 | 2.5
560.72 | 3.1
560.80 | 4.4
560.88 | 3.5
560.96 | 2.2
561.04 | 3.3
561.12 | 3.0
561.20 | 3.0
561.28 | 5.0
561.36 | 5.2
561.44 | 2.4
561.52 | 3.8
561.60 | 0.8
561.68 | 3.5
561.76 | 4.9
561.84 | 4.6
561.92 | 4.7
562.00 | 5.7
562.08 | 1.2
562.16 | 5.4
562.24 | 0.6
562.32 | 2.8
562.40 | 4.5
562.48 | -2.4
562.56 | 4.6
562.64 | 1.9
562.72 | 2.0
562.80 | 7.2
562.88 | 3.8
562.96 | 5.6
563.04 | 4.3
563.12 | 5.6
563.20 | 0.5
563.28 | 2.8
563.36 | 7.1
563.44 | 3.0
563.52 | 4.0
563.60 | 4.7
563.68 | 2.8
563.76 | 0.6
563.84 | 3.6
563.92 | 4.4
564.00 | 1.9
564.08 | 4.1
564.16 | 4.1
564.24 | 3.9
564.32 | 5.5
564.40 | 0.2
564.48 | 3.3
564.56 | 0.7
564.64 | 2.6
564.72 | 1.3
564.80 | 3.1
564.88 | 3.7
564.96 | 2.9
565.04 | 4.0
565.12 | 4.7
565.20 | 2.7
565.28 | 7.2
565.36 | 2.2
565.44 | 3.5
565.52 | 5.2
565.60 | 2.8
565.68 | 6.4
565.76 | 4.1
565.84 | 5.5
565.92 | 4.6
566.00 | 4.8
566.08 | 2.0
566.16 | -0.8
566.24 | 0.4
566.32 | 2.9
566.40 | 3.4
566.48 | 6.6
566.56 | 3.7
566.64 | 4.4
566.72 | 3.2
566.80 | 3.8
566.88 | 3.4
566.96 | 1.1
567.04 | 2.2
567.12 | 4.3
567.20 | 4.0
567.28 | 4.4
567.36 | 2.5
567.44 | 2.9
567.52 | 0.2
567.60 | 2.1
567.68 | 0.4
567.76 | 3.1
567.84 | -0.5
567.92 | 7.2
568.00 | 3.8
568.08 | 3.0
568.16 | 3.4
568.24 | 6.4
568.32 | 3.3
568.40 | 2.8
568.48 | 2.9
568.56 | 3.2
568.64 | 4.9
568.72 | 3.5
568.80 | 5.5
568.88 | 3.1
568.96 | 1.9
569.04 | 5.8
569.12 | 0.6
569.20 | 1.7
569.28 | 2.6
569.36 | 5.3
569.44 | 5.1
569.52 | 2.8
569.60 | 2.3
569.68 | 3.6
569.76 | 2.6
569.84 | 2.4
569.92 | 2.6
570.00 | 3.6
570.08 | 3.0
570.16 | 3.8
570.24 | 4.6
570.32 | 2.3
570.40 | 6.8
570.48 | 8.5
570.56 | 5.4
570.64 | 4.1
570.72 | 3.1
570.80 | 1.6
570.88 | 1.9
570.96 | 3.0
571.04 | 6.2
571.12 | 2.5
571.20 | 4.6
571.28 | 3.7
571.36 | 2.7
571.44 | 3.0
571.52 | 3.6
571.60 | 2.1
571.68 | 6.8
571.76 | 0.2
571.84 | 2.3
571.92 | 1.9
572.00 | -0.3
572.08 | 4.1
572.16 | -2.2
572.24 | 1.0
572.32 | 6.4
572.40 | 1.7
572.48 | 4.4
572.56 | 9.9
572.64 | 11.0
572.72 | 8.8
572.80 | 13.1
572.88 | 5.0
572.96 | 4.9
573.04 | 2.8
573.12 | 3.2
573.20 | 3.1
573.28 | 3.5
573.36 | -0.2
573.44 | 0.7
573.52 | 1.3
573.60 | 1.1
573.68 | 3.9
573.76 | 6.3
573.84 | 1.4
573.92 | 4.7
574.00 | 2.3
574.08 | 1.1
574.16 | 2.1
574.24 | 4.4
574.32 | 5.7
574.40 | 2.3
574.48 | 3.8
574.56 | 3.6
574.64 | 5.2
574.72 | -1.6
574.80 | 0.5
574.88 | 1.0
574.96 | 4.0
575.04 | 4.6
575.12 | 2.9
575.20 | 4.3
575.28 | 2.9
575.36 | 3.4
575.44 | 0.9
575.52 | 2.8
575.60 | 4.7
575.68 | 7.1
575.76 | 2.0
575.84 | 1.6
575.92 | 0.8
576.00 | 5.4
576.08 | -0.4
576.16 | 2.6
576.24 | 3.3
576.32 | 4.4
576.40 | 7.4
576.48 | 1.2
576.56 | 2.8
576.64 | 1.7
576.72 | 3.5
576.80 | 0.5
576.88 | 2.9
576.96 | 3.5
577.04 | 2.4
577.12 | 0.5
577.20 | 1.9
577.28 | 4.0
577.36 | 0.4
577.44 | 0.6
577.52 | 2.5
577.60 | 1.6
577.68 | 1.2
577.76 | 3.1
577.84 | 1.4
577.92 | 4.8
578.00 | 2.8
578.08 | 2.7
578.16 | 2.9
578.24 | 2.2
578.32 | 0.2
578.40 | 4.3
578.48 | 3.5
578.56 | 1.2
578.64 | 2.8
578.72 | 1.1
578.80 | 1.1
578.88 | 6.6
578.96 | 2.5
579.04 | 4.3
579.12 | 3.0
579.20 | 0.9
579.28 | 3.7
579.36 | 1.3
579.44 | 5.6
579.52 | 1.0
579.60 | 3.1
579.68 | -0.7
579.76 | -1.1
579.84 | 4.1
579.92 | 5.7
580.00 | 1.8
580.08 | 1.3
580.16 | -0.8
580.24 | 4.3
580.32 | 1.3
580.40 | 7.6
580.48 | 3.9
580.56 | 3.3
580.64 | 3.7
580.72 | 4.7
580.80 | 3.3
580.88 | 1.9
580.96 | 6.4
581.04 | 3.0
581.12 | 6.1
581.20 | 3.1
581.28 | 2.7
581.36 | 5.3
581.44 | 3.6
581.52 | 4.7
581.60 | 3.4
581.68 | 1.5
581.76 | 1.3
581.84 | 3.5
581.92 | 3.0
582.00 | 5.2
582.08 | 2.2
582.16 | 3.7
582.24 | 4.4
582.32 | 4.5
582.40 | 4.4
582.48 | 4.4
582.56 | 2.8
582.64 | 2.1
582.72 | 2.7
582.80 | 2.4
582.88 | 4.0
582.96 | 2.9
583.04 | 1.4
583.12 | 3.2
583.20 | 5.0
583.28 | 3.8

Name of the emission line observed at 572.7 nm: H-beta 4861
